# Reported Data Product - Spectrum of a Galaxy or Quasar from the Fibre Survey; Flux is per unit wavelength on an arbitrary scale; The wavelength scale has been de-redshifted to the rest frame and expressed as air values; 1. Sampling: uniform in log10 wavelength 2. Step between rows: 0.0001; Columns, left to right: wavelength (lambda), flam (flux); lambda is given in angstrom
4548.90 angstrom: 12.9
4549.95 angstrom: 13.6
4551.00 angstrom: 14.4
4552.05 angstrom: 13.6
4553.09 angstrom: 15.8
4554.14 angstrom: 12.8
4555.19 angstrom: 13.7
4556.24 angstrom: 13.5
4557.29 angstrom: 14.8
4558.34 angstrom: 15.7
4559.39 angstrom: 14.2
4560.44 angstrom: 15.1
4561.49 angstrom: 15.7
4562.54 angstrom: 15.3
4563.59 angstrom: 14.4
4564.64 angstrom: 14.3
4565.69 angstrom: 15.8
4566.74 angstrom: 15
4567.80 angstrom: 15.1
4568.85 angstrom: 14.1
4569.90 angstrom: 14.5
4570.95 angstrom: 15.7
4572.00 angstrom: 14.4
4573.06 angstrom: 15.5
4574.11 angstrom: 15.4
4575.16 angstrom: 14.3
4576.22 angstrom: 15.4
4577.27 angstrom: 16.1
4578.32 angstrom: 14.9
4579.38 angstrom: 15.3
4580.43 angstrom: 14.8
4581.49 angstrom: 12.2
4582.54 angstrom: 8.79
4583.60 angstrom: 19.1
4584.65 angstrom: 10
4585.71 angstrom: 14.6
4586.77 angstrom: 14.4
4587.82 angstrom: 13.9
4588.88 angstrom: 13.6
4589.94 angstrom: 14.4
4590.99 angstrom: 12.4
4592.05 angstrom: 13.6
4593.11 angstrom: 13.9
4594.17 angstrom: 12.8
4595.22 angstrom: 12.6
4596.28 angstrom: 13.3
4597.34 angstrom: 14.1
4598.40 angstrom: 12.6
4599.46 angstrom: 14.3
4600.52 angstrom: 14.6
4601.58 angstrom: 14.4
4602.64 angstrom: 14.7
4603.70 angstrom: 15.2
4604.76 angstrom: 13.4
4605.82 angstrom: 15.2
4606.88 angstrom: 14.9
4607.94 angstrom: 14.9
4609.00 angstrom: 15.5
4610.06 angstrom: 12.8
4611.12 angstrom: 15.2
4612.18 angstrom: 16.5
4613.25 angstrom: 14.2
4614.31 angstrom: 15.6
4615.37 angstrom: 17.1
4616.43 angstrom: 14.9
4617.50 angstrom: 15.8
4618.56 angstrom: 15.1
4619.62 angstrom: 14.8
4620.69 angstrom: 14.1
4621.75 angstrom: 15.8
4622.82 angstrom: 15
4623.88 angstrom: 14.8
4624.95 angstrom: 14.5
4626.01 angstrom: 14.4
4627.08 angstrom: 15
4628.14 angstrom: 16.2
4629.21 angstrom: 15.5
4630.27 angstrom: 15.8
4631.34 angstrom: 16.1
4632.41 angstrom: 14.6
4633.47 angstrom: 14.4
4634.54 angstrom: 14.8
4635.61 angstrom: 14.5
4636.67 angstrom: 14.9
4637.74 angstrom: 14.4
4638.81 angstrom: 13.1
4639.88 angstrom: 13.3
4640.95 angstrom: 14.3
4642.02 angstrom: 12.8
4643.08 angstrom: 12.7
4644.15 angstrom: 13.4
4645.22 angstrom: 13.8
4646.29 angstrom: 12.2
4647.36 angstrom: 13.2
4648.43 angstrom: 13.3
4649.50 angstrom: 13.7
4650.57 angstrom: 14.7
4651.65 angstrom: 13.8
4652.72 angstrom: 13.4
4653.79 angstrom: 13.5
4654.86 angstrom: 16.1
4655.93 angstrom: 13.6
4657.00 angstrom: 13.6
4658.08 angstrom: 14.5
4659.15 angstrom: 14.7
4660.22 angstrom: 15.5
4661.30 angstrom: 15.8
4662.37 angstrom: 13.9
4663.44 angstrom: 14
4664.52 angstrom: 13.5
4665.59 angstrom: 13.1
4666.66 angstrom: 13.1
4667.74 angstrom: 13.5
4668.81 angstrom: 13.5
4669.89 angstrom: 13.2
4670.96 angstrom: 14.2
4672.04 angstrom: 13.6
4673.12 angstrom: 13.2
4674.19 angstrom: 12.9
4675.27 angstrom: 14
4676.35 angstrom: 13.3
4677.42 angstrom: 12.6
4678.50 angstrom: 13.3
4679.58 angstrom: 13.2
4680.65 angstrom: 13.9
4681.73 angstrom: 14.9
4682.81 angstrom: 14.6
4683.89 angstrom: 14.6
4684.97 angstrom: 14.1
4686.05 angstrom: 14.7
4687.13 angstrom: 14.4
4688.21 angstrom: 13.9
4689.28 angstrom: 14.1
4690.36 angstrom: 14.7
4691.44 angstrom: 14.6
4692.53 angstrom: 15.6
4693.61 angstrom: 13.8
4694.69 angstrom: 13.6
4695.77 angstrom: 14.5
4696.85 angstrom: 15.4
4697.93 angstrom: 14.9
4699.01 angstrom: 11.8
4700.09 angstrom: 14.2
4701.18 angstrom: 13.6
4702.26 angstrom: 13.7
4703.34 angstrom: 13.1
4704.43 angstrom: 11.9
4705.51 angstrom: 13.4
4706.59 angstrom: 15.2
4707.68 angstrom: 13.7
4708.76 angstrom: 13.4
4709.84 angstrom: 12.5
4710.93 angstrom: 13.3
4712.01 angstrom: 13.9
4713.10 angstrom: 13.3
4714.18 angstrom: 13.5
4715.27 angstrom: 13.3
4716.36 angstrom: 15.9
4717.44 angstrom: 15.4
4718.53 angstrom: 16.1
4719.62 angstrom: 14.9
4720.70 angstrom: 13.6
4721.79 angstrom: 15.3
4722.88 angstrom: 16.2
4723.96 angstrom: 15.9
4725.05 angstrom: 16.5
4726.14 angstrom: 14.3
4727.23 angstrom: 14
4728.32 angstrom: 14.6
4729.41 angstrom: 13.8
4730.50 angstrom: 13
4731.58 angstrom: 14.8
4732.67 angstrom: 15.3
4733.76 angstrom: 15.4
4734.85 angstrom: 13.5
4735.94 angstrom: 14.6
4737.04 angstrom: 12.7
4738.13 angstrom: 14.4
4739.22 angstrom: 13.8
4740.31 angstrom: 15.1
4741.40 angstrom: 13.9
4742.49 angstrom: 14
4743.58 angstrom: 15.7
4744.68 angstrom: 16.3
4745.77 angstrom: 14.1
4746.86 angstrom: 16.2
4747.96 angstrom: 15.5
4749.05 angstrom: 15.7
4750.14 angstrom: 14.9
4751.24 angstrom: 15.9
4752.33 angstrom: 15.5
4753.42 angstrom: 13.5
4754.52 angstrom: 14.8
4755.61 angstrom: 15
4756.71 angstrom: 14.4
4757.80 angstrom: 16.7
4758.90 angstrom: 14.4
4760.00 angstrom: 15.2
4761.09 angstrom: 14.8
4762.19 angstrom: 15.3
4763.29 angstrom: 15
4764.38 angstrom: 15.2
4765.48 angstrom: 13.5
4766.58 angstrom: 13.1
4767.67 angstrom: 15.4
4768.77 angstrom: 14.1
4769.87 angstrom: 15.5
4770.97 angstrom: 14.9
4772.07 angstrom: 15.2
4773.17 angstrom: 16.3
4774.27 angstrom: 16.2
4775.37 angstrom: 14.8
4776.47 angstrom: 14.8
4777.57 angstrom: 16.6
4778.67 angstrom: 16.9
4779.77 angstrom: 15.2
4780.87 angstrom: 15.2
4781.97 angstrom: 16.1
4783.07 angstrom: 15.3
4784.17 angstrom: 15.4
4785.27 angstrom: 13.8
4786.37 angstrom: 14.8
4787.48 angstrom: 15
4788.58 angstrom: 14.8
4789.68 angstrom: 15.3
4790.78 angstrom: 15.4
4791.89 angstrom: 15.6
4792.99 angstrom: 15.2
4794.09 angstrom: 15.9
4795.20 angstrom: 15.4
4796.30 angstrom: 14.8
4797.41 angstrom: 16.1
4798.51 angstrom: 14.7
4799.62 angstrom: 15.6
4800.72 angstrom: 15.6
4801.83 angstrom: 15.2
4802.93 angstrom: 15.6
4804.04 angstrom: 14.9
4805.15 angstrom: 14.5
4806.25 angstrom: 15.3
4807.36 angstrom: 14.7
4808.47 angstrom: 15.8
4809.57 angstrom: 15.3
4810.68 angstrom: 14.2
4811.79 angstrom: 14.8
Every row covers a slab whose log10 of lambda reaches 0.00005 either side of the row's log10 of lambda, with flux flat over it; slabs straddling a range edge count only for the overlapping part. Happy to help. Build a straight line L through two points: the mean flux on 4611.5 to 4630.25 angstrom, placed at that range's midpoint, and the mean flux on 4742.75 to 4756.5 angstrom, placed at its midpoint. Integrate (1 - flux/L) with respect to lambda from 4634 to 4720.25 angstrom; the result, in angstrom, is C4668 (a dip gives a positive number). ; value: 7.4 angstrom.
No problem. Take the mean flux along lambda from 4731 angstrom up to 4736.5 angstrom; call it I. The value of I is 14.7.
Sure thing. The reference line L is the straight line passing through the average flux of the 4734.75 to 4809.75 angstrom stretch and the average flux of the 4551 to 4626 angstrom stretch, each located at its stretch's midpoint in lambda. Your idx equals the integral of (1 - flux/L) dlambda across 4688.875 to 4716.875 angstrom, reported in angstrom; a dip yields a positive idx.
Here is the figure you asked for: 1.9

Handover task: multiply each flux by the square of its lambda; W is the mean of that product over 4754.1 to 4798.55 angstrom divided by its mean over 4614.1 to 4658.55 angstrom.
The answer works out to 1.12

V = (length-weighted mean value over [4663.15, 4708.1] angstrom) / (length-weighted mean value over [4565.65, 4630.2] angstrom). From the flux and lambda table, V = 0.95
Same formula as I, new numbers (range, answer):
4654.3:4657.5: 14.5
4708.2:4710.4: 13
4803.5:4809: 15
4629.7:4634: 15.2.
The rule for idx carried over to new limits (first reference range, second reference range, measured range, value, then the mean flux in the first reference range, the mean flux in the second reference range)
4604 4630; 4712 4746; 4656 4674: 1.2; 15.1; 14.6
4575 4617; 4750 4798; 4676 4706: 1.6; 14.3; 15.2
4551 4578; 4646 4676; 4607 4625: -1.0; 14.8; 13.8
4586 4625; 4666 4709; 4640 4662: 0.3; 14.5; 13.8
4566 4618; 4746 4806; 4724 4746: 0.7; 14.4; 15.2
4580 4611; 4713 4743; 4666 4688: 0.8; 13.8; 14.6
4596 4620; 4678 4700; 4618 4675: 1.3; 14.8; 14.2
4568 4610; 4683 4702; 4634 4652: 0.7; 14.2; 14.3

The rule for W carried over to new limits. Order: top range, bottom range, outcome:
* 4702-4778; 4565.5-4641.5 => 1.07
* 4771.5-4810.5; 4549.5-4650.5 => 1.15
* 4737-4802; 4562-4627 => 1.12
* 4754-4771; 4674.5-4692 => 1.09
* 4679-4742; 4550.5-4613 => 1.05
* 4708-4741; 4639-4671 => 1.08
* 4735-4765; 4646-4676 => 1.12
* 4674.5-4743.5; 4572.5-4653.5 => 1.03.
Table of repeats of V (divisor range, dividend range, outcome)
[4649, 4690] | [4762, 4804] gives 1.09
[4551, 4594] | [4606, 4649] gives 1.02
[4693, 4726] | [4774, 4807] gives 1.08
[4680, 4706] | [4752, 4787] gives 1.07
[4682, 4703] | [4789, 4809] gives 1.07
